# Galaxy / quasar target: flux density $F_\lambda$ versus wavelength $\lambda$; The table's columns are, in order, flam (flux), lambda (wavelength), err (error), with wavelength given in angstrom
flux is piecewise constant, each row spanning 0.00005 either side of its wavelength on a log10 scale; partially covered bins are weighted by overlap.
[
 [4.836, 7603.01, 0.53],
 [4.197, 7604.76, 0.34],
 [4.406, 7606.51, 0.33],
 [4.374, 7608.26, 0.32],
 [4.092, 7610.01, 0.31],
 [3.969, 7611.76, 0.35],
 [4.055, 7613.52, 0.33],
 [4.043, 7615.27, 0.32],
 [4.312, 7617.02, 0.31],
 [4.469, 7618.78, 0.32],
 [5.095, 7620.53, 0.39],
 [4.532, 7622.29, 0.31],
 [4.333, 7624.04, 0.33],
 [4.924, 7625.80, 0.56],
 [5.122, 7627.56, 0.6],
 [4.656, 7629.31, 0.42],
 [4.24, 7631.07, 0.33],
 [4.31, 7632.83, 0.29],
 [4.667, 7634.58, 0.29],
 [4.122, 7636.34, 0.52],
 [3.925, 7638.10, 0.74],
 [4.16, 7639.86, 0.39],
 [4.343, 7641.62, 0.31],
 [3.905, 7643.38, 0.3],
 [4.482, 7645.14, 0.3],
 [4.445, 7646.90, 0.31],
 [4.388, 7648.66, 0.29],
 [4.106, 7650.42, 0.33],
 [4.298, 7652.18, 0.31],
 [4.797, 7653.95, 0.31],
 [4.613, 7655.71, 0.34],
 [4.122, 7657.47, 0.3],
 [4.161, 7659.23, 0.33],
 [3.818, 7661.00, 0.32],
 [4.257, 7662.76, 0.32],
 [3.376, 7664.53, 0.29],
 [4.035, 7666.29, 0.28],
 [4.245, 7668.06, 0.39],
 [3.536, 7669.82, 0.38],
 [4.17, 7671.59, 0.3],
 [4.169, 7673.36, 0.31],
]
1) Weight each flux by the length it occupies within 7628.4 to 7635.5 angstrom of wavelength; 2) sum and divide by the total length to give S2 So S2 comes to 4.47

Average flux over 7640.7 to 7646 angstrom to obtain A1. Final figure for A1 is 4.24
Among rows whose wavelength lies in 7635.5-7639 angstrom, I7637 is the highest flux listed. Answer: 4.122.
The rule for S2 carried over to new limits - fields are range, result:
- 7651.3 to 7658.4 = 4.46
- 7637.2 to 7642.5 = 4.14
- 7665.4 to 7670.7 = 3.94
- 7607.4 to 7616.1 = 4.11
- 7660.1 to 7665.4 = 3.81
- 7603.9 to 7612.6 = 4.21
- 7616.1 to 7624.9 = 4.55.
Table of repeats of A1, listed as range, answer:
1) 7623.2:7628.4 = 4.79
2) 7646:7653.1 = 4.31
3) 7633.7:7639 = 4.24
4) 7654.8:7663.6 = 4.2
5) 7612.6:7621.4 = 4.39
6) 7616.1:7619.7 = 4.4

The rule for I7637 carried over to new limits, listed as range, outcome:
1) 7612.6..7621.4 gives 5.095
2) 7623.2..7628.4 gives 5.122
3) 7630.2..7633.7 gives 4.31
